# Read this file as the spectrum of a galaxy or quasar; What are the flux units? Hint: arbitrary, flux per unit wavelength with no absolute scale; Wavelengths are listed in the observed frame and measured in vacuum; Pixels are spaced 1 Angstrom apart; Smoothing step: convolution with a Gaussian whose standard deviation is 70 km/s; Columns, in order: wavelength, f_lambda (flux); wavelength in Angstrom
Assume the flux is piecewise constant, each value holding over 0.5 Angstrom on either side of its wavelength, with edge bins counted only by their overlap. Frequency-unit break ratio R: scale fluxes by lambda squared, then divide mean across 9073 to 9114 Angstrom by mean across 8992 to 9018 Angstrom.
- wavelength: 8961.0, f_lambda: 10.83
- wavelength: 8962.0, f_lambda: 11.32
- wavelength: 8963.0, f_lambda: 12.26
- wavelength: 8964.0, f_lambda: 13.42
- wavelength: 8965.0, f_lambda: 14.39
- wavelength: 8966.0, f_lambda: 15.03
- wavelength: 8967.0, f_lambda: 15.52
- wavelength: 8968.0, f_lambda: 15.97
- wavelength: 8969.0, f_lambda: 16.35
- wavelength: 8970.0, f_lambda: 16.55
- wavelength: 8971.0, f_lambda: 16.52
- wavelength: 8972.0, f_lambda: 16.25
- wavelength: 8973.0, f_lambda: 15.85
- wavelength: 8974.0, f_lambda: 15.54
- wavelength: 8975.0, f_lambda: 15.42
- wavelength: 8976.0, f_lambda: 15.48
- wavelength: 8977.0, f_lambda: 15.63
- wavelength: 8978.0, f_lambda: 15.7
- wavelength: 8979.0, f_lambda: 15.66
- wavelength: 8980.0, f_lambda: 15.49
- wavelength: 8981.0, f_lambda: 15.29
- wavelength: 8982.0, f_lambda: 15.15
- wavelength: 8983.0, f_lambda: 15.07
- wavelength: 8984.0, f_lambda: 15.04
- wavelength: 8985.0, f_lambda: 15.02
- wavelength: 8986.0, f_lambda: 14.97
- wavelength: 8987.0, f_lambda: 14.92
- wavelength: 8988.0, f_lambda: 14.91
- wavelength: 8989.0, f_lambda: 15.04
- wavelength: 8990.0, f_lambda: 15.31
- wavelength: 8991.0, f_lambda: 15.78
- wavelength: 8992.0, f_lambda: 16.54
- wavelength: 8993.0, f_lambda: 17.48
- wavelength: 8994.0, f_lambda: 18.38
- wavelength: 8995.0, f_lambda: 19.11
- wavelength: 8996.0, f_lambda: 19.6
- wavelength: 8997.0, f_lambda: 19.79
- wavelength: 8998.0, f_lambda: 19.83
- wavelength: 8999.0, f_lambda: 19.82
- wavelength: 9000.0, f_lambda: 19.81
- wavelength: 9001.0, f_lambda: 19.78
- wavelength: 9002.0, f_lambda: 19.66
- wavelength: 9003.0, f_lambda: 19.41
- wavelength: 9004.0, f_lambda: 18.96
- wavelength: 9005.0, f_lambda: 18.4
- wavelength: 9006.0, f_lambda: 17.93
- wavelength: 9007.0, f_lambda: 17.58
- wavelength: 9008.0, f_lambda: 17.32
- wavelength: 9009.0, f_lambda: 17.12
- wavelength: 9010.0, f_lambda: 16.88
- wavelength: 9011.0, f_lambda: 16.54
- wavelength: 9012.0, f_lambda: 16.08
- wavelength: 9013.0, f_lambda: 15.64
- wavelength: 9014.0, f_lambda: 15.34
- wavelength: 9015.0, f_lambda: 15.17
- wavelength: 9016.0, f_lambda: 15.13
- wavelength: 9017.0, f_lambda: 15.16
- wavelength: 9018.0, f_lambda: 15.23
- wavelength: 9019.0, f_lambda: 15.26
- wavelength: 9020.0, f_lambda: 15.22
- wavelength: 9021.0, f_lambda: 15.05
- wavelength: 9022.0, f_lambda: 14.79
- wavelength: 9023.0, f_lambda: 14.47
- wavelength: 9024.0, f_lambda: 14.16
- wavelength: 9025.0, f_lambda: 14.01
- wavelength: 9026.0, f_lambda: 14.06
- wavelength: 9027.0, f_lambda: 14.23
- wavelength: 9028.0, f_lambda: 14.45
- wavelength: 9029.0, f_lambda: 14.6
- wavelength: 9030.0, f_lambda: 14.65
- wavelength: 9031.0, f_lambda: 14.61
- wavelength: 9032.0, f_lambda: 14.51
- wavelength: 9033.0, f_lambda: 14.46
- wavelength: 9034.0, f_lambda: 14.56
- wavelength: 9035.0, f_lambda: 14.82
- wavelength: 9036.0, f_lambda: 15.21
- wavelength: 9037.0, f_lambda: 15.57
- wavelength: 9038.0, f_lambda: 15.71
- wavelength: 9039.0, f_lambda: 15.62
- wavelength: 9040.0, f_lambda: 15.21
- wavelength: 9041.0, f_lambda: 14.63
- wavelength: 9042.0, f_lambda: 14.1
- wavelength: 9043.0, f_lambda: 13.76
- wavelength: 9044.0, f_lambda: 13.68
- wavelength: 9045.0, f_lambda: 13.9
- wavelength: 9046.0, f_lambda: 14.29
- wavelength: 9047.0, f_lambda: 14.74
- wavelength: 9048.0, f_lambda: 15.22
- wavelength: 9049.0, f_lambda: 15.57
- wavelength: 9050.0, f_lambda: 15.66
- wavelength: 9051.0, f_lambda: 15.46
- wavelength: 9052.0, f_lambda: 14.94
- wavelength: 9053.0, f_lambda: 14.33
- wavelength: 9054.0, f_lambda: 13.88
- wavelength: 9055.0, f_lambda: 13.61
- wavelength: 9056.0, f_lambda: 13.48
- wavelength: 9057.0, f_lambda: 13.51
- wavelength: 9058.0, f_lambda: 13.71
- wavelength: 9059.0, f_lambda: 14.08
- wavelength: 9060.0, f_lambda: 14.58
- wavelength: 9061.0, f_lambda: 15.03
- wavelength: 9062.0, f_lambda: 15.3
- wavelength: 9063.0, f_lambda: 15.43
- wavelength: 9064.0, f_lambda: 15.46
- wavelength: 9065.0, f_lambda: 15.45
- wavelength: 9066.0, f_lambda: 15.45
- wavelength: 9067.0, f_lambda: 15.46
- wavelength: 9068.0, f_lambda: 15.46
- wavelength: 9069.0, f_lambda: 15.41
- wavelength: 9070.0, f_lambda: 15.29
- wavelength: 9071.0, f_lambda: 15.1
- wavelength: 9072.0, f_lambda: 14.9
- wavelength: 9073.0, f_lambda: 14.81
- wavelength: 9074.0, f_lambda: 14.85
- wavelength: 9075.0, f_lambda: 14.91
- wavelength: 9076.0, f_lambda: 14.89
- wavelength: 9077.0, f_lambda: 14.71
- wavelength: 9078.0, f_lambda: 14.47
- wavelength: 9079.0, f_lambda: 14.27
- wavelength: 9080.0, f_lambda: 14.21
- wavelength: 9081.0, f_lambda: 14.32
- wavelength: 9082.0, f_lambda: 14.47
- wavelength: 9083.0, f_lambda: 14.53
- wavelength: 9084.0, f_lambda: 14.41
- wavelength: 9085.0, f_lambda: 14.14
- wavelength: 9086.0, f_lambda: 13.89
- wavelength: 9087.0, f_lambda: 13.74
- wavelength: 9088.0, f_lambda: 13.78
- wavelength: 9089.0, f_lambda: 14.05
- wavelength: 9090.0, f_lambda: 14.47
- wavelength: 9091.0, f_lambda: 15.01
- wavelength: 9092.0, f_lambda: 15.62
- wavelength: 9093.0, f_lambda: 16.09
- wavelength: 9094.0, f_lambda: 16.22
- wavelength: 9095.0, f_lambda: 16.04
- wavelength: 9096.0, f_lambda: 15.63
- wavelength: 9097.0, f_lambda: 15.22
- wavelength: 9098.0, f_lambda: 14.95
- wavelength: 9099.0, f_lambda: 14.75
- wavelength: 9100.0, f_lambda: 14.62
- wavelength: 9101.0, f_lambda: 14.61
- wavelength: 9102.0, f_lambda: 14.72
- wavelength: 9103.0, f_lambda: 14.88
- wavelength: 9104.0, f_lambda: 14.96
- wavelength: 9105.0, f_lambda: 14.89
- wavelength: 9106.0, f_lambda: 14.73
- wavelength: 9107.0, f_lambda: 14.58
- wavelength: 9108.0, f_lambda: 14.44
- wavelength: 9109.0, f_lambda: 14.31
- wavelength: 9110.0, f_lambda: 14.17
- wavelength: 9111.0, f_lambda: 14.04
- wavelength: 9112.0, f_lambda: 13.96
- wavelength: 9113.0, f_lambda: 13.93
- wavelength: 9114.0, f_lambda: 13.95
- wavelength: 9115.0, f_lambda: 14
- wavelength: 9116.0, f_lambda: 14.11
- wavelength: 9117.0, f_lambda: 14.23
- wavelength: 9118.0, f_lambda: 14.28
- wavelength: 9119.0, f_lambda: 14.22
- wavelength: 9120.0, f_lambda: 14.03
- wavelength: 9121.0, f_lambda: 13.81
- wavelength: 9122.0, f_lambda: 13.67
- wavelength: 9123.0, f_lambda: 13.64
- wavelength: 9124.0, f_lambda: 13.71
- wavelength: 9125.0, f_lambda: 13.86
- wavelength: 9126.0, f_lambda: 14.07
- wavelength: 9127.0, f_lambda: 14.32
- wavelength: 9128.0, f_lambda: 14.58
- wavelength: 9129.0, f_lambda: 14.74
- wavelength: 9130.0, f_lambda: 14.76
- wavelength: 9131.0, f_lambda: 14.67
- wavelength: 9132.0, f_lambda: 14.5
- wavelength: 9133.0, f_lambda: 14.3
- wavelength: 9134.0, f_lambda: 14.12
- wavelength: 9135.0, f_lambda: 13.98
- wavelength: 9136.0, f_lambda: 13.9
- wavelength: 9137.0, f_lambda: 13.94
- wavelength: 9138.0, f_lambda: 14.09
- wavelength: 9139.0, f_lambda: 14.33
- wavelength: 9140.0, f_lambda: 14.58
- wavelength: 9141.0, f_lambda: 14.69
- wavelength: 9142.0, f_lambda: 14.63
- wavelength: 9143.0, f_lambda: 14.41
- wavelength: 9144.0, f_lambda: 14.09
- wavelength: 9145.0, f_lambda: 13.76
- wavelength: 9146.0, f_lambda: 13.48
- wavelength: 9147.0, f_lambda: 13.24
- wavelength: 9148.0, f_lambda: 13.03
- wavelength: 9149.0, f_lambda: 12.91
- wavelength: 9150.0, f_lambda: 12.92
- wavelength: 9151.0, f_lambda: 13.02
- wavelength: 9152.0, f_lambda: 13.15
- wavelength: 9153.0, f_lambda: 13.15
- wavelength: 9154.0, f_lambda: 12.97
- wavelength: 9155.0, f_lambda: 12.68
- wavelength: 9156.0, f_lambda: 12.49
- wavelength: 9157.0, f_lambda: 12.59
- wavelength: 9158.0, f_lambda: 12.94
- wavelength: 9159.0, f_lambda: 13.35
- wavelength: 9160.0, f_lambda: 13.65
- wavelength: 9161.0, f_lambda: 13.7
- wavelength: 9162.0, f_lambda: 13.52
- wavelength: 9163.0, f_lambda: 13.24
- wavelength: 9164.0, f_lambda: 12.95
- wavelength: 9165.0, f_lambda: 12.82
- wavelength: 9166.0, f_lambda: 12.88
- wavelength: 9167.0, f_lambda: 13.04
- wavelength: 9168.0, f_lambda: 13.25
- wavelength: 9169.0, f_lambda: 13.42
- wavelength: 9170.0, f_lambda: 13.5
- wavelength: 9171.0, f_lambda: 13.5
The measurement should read 0.8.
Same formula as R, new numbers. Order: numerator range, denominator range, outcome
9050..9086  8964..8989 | 0.97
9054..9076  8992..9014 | 0.82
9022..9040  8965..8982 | 0.95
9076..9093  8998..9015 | 0.82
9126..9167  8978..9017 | 0.83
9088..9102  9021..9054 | 1.04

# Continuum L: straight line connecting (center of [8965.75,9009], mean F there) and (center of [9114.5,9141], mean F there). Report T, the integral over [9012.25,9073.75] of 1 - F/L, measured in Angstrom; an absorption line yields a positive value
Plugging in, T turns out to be 3.77 Angstrom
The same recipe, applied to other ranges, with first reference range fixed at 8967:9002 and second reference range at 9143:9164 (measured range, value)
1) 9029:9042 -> 0.5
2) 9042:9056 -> 0.7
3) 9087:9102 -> -0.7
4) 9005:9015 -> -0.4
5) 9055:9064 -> 0.4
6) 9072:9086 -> 0.2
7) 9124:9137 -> -0.6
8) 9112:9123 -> -0.1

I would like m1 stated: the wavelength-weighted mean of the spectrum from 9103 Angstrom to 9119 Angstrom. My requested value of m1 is 14.3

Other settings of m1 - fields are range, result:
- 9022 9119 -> 14.7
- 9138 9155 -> 13.6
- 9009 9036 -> 15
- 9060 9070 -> 15.3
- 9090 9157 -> 14.2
